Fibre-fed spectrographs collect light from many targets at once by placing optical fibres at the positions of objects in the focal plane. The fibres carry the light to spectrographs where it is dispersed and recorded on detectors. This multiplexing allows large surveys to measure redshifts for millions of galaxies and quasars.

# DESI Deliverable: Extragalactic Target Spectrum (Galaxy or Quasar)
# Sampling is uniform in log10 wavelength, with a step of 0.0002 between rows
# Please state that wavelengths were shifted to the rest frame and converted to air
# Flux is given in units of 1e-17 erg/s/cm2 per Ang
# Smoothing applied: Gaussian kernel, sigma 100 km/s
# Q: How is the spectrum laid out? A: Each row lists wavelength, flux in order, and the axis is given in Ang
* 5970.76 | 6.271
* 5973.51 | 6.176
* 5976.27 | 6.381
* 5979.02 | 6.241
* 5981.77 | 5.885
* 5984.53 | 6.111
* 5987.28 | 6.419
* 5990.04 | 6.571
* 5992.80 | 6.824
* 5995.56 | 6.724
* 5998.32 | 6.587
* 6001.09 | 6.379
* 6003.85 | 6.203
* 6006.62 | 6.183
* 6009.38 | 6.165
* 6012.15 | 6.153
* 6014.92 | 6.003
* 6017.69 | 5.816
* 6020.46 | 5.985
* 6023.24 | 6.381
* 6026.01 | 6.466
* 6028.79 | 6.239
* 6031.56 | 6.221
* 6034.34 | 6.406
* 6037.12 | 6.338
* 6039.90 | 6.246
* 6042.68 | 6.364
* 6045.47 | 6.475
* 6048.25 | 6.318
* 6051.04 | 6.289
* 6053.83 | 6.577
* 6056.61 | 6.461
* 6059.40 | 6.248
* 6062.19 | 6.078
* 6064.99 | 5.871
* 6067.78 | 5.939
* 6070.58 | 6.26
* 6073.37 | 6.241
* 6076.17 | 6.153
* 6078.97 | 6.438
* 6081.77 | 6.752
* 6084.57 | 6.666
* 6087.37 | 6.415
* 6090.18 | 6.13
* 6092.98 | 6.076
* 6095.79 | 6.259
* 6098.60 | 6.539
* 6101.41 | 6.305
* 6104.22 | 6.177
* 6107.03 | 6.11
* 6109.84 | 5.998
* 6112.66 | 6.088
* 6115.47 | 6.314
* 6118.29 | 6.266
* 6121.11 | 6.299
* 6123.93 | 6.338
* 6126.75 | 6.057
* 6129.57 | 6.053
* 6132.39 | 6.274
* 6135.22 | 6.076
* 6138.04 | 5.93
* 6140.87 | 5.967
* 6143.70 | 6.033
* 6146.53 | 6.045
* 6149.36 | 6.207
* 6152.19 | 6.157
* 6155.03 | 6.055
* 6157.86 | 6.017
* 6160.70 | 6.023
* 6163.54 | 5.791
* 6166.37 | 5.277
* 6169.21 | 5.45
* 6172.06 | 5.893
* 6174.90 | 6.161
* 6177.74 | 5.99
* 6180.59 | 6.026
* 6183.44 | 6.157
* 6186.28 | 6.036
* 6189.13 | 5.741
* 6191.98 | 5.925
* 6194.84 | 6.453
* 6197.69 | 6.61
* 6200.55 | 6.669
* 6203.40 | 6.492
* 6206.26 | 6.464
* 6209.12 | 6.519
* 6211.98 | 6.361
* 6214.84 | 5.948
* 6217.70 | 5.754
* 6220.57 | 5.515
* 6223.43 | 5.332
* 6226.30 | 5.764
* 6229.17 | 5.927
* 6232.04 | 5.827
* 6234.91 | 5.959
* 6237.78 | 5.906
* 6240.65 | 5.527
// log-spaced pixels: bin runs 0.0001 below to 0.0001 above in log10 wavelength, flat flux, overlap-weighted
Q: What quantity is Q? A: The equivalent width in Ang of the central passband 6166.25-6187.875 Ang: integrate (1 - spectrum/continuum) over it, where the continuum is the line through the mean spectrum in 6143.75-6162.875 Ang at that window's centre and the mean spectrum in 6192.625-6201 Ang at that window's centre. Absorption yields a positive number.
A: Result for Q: 1.4 Ang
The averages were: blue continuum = 6.07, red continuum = 6.5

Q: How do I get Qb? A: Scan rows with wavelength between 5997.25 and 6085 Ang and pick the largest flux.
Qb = 6.752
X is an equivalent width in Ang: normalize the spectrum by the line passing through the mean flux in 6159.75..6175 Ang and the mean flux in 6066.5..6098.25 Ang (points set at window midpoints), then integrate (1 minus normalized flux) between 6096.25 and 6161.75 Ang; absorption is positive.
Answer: -1.7 Ang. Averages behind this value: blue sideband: 6.31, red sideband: 5.72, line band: 6.15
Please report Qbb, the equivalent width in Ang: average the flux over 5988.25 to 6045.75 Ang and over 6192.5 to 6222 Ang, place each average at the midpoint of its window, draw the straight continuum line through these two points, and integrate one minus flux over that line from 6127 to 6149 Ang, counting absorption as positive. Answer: 0.8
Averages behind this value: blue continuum 6.32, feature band 6.06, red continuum 6.27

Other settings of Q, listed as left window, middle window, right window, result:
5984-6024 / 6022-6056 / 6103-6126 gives -0.51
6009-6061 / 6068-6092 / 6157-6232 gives -0.61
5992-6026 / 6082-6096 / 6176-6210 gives -0.18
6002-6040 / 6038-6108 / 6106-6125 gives -1.08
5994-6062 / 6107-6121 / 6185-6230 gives 0.06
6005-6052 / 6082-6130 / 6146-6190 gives -1.46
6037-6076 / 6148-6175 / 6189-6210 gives 1.98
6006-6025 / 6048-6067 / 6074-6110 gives -0.09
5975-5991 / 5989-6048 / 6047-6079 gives -0.67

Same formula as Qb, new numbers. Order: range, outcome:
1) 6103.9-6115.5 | 6.314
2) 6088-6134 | 6.539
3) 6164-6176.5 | 6.161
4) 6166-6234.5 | 6.669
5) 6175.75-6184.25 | 6.157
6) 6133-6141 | 6.076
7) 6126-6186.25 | 6.274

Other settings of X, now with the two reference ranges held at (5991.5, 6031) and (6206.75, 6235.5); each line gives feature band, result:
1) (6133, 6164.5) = 0.01 Ang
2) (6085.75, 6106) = -0.45 Ang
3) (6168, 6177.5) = 0.21 Ang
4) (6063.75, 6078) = 0.17 Ang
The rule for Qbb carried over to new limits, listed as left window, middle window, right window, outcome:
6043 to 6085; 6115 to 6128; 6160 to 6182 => -0.44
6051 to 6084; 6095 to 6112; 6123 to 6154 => -0.09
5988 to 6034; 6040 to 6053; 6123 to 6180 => -0.27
